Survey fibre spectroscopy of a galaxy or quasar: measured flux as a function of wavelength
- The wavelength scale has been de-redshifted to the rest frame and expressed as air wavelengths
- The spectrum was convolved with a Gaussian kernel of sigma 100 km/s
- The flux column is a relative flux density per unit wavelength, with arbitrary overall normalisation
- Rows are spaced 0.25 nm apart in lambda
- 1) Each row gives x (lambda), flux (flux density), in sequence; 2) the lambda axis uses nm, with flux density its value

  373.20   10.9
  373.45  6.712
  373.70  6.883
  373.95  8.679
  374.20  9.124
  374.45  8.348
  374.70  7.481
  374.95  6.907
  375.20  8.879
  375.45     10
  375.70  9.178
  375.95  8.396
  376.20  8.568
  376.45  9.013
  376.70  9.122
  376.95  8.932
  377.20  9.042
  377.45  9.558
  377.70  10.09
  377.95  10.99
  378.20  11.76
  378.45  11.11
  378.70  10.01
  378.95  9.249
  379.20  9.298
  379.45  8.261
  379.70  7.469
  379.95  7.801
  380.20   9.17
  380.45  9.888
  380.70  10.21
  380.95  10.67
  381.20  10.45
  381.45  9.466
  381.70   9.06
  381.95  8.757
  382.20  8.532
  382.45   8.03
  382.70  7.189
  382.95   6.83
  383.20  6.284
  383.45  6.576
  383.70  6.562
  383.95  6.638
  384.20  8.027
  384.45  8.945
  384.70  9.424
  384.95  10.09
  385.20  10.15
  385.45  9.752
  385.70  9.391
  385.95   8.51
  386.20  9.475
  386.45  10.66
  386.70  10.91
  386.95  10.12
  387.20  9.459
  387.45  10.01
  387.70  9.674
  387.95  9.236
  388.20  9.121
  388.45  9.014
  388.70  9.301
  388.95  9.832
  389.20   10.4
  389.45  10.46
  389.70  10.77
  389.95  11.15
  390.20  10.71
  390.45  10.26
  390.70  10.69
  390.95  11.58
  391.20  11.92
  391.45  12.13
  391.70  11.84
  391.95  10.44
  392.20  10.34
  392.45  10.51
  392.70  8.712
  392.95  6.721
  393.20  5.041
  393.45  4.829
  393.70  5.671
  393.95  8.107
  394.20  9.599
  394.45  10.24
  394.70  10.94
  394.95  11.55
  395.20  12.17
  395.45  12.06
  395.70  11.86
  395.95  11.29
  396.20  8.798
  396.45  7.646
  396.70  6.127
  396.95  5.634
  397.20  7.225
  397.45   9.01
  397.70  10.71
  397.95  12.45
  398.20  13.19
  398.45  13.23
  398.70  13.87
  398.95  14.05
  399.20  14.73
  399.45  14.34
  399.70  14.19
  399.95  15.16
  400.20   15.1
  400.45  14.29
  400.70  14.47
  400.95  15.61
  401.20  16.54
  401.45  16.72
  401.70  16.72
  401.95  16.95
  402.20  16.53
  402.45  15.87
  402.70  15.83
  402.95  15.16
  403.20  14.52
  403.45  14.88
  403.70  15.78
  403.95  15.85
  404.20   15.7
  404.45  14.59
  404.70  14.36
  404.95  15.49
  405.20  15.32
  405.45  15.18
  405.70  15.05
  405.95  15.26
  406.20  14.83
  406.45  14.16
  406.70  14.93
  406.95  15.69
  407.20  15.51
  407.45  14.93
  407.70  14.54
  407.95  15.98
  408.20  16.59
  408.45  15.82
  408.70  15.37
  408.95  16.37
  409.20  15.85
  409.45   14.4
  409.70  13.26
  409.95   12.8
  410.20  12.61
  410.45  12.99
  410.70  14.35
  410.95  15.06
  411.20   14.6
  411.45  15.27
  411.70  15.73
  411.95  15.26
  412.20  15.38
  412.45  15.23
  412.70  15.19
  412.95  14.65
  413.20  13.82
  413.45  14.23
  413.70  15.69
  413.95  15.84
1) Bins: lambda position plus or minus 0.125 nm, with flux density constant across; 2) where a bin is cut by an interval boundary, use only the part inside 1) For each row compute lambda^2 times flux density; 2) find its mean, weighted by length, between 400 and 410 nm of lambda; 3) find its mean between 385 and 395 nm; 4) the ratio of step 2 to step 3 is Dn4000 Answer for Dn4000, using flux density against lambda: 1.70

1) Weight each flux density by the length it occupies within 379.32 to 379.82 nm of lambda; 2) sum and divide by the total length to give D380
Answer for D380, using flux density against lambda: 7.88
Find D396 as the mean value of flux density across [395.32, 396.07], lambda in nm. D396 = 11.7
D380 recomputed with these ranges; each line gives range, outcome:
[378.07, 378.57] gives 11.4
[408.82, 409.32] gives 16.1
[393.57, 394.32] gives 7.76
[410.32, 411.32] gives 14.2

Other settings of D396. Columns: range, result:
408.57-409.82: 15.1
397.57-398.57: 12.4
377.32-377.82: 9.81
